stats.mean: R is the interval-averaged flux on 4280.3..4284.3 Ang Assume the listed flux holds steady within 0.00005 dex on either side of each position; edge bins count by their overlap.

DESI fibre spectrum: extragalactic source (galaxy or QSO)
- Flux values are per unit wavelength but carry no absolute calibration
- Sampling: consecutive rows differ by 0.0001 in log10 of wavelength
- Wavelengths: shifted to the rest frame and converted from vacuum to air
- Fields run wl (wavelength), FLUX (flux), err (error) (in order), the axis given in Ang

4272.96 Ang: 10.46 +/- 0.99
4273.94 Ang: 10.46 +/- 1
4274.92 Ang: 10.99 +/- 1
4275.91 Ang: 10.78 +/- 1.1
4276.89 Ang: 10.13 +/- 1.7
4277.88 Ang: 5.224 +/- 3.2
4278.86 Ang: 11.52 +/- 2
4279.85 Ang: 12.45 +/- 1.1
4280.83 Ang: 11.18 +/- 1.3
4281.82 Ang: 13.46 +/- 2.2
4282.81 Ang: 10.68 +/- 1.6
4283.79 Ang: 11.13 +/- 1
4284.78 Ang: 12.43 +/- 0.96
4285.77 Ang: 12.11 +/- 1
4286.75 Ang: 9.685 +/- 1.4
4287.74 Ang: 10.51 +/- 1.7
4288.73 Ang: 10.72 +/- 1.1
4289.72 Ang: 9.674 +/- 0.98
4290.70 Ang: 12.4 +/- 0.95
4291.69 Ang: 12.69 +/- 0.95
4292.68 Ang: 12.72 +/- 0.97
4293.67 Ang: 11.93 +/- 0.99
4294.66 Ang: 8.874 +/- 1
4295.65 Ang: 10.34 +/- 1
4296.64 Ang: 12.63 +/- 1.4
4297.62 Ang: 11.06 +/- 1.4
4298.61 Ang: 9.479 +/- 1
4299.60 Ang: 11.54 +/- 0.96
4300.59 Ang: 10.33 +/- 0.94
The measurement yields 11.6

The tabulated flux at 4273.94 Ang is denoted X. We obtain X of 10.46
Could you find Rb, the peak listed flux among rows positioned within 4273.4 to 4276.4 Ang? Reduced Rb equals 10.99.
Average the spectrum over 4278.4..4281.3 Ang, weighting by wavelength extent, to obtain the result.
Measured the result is 11.7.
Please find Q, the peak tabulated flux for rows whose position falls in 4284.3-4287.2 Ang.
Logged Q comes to 12.43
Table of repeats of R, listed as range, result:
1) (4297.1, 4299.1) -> 10.4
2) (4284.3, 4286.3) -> 12.2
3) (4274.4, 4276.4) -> 10.9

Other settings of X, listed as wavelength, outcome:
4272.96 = 10.46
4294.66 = 8.874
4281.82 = 13.46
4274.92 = 10.99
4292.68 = 12.72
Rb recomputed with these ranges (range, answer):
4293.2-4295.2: 11.93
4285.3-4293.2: 12.72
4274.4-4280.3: 12.45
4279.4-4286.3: 13.46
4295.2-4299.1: 12.63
